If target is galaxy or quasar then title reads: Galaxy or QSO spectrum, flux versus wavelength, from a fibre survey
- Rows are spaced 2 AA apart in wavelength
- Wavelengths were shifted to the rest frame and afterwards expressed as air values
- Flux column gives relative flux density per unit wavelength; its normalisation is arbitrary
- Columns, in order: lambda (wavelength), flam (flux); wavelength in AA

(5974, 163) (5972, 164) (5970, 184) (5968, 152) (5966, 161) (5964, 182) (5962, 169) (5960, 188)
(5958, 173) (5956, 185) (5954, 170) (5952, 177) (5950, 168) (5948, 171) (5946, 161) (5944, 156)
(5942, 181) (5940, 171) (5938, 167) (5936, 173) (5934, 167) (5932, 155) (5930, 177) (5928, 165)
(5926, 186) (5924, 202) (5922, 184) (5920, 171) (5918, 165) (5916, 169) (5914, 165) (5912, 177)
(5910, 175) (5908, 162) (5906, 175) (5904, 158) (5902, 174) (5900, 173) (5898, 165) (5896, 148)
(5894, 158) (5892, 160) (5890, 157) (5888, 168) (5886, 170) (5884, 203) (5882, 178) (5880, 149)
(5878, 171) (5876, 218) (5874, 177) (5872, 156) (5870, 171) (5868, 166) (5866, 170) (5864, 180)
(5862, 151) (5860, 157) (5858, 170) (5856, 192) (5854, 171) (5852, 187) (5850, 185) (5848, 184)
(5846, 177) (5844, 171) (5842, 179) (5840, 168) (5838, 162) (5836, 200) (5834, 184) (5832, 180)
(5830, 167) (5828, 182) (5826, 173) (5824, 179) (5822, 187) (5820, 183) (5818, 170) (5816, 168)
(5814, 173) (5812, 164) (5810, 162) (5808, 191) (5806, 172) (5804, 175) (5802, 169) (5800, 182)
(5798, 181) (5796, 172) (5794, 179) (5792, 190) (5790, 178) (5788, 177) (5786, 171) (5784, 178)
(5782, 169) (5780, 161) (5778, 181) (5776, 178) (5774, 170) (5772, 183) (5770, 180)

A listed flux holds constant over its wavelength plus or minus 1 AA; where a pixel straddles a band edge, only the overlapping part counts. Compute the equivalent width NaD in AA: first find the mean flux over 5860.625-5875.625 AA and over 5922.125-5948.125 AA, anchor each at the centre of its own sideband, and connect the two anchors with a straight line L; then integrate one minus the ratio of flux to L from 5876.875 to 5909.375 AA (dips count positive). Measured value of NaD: 0.6 AA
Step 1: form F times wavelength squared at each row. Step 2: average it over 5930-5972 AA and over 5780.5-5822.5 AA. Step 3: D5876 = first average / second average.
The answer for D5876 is 1.02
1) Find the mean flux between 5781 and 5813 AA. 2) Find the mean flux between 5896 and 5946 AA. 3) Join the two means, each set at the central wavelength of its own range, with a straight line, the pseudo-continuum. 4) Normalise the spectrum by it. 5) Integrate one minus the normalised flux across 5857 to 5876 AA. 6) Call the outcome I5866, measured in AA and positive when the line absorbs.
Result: 0.4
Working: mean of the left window 176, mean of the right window 171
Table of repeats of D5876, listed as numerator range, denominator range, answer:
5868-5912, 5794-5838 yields 0.99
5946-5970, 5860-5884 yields 1.03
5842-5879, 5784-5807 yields 1.01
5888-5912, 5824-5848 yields 0.95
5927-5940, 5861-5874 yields 1.03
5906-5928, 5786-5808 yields 1.03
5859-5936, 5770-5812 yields 1.01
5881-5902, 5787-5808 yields 0.98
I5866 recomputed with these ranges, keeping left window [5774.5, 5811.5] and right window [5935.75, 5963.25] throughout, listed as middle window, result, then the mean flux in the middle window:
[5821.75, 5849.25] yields -0.5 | 178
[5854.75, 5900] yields 1.0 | 170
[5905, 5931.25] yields -0.3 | 175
